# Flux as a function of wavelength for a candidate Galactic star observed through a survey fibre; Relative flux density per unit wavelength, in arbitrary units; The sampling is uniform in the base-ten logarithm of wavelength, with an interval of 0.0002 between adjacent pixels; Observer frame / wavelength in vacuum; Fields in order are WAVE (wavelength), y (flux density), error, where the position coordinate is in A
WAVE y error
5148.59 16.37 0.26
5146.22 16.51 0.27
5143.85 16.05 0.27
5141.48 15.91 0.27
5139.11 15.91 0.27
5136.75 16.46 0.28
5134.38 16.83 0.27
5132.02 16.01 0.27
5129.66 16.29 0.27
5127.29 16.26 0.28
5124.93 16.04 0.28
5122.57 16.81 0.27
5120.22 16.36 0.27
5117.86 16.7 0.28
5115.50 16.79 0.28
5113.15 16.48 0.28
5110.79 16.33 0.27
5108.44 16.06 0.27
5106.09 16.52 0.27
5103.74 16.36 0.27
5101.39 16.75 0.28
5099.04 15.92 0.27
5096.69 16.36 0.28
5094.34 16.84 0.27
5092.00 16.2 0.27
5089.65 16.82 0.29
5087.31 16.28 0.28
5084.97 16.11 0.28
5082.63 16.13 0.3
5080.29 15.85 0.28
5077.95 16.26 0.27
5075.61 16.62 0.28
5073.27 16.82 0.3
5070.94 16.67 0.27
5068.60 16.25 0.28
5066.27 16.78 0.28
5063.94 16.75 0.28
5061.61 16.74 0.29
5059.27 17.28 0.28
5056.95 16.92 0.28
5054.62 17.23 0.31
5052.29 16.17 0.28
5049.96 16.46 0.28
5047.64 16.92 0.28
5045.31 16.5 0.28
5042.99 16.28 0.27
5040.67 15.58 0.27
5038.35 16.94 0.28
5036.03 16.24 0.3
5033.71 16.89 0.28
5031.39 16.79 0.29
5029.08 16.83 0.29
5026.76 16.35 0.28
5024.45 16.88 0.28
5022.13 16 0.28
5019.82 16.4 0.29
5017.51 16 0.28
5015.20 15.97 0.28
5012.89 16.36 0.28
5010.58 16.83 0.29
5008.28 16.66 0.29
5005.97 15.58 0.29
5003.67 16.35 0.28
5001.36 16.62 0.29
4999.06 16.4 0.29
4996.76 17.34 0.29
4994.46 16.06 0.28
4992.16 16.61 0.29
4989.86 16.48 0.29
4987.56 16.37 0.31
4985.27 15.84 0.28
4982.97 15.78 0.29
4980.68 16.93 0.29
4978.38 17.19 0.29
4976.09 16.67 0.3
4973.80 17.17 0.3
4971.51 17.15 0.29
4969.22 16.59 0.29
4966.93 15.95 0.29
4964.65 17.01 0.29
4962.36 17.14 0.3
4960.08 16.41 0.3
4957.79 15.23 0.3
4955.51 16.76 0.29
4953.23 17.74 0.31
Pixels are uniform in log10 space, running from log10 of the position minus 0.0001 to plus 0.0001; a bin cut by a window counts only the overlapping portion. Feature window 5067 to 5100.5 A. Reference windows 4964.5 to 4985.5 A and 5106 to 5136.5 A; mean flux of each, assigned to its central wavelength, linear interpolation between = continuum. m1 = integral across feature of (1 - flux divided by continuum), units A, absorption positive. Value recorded 0.2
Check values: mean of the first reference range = 16.6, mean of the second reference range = 16.4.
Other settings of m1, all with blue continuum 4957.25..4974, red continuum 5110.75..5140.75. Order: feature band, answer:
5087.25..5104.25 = -0.02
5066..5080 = -0.04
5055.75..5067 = -0.29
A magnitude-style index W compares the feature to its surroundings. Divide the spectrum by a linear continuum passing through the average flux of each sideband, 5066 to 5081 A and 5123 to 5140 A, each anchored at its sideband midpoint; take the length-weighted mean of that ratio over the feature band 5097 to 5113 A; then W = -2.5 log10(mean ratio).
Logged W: 0.002 mag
